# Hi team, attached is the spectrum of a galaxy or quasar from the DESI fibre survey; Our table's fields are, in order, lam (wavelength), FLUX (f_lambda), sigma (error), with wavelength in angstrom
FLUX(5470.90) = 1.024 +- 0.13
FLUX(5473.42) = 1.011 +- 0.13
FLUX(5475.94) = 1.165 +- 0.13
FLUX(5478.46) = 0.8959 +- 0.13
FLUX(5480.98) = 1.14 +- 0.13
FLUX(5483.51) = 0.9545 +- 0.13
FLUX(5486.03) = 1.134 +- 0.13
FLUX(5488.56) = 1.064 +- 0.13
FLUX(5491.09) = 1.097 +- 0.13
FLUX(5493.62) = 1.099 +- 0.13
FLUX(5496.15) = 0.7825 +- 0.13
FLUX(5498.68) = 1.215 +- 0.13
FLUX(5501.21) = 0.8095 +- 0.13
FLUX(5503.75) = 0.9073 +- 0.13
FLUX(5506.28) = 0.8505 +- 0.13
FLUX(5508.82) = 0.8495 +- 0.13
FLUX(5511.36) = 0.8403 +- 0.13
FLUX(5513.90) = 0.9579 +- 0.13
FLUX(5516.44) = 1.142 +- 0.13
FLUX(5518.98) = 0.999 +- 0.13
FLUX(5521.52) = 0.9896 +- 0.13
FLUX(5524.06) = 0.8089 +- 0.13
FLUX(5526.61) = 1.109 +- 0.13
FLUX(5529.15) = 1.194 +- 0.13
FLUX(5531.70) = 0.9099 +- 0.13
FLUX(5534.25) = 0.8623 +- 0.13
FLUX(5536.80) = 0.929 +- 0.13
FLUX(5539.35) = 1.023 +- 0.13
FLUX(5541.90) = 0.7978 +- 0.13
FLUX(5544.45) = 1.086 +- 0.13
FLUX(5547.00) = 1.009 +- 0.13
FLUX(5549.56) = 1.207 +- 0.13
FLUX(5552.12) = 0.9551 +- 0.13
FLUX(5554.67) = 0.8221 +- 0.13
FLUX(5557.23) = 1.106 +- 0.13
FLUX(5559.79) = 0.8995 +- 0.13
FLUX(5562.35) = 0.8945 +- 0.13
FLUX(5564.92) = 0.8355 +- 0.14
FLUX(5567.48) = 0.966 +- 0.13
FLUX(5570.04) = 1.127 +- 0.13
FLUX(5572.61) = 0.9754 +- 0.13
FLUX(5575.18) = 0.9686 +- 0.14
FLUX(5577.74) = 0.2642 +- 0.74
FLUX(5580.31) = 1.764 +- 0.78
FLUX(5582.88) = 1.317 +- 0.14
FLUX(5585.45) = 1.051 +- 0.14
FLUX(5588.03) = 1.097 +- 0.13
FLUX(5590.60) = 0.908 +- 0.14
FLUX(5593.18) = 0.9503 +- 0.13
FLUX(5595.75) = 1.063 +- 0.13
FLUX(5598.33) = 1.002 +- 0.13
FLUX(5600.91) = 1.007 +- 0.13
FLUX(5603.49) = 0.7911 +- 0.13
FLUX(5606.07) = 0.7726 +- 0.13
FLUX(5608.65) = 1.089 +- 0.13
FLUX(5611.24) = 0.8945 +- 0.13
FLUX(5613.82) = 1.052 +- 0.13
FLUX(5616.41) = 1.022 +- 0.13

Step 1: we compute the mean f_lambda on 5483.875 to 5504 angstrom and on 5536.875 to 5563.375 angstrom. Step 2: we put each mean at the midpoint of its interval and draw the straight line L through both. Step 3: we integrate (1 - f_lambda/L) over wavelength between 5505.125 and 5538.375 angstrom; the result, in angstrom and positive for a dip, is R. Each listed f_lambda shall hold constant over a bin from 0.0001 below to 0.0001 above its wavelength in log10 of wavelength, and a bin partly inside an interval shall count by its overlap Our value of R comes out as 1.3 angstrom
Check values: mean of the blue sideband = 1.02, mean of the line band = 0.958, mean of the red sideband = 0.979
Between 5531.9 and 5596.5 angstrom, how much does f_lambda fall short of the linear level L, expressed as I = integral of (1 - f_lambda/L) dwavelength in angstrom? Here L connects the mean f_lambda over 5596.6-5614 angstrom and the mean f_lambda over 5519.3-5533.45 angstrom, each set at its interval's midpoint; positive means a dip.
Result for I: -1.60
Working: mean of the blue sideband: 0.997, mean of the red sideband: 0.94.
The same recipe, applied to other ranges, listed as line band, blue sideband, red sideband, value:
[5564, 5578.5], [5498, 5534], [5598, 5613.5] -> 0.99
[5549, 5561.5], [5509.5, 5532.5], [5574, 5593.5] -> 0.47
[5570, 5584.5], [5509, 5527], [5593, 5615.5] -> -1.56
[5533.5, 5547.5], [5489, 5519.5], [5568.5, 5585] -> 0.89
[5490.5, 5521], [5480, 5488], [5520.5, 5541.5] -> 1.93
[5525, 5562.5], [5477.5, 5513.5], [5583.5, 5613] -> -0.52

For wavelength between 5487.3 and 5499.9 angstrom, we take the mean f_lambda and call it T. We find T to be 1.05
